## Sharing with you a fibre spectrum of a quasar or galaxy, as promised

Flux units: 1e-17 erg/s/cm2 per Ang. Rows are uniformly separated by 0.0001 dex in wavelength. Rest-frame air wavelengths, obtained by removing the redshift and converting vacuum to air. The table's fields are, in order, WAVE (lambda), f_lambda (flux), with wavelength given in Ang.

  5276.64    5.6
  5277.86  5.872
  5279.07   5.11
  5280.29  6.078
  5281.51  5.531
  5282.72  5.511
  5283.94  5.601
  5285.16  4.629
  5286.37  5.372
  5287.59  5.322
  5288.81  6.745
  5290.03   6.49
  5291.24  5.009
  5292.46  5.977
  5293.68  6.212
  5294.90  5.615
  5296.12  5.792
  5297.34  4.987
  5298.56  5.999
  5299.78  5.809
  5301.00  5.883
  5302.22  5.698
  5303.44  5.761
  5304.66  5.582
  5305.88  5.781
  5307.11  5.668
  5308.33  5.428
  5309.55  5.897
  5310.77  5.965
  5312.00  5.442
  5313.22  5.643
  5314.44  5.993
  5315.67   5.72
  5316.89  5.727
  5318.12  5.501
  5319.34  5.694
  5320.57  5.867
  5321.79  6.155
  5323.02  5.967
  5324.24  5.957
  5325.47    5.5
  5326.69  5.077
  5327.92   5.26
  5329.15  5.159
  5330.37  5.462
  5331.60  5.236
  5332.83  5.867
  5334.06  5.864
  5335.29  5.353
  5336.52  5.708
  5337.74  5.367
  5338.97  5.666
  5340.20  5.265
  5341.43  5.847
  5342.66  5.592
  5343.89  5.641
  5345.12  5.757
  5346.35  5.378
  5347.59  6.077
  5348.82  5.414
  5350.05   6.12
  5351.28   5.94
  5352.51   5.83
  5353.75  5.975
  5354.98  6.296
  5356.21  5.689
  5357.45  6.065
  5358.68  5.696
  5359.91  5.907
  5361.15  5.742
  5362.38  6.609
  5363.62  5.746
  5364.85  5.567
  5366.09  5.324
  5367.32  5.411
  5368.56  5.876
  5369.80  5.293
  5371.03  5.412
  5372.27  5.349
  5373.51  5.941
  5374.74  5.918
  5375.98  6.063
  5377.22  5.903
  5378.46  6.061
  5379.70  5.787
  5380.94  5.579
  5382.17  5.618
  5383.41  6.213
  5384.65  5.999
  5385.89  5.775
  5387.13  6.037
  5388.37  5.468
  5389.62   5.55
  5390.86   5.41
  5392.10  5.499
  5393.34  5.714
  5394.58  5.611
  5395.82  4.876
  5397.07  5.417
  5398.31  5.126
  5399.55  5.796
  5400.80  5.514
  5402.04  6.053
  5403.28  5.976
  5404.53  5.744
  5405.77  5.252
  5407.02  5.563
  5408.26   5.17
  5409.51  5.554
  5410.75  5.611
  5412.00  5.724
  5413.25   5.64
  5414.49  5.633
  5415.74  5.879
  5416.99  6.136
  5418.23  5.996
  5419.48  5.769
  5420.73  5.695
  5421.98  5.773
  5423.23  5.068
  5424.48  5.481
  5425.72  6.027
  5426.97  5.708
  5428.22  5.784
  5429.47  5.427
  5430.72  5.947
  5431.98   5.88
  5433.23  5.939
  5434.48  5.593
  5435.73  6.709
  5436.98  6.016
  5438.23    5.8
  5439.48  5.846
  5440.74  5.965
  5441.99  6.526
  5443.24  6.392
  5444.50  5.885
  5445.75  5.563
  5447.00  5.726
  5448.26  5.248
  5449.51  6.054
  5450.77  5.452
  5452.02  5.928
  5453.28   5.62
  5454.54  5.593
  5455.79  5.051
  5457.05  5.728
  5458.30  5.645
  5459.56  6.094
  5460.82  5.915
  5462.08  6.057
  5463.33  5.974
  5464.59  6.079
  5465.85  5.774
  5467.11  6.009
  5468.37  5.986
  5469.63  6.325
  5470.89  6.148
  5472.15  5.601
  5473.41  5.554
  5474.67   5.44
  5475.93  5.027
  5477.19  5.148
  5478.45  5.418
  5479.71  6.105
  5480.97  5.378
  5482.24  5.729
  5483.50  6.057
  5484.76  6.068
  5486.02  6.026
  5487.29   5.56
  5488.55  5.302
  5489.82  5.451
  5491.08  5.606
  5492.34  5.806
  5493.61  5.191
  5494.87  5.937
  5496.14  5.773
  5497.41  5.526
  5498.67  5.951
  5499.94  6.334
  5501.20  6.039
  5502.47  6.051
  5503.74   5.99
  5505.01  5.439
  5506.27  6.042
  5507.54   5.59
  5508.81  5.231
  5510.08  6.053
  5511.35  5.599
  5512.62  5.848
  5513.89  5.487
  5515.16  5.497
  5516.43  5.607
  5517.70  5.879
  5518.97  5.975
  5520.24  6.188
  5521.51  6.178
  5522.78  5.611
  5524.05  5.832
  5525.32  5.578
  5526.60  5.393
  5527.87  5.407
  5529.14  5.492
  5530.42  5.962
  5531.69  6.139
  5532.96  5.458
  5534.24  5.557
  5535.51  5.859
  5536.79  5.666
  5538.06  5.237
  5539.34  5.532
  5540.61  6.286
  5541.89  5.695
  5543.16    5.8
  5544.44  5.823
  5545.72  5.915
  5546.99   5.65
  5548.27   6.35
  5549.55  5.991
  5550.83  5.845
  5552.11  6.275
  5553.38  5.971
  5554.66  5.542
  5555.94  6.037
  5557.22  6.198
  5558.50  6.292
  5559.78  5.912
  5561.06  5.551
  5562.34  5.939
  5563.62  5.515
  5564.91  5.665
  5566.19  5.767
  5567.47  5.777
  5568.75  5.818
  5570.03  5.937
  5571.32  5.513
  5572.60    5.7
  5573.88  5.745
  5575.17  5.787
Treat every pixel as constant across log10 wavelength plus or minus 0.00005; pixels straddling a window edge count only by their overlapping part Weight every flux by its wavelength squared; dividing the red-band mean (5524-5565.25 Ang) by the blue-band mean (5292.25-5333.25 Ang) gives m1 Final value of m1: 1.1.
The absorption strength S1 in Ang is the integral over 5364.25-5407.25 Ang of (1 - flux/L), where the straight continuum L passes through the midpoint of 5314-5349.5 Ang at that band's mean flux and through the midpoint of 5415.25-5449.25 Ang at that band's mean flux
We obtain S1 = 0.70 Ang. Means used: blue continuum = 5.62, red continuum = 5.85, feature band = 5.65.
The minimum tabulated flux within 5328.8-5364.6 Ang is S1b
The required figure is 5.159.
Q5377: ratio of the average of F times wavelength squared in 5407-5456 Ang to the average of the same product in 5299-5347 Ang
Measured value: 1.06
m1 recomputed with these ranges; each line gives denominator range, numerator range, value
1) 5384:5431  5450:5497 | 1.04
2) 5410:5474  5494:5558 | 1.03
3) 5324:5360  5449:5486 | 1.07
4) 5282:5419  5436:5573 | 1.08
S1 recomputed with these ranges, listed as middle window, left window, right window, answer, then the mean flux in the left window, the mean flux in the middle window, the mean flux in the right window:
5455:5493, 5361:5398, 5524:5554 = 0.0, 5.69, 5.73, 5.78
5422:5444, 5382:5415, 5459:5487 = -0.7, 5.61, 5.89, 5.81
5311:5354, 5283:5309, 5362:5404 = 0.2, 5.68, 5.66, 5.69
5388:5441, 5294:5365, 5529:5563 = 0.8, 5.71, 5.68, 5.86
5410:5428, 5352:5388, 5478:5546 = 0.2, 5.81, 5.73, 5.74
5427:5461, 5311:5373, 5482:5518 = -0.6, 5.68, 5.82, 5.75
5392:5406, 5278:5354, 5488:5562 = 0.4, 5.67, 5.56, 5.78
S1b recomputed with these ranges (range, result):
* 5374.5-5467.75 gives 4.876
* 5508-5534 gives 5.231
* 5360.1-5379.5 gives 5.293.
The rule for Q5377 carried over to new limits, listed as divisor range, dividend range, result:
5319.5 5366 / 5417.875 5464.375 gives 1.05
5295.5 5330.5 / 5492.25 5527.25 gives 1.09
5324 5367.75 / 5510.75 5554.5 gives 1.09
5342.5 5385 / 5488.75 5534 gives 1.05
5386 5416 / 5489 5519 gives 1.07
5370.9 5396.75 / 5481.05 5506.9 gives 1.06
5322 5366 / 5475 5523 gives 1.06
